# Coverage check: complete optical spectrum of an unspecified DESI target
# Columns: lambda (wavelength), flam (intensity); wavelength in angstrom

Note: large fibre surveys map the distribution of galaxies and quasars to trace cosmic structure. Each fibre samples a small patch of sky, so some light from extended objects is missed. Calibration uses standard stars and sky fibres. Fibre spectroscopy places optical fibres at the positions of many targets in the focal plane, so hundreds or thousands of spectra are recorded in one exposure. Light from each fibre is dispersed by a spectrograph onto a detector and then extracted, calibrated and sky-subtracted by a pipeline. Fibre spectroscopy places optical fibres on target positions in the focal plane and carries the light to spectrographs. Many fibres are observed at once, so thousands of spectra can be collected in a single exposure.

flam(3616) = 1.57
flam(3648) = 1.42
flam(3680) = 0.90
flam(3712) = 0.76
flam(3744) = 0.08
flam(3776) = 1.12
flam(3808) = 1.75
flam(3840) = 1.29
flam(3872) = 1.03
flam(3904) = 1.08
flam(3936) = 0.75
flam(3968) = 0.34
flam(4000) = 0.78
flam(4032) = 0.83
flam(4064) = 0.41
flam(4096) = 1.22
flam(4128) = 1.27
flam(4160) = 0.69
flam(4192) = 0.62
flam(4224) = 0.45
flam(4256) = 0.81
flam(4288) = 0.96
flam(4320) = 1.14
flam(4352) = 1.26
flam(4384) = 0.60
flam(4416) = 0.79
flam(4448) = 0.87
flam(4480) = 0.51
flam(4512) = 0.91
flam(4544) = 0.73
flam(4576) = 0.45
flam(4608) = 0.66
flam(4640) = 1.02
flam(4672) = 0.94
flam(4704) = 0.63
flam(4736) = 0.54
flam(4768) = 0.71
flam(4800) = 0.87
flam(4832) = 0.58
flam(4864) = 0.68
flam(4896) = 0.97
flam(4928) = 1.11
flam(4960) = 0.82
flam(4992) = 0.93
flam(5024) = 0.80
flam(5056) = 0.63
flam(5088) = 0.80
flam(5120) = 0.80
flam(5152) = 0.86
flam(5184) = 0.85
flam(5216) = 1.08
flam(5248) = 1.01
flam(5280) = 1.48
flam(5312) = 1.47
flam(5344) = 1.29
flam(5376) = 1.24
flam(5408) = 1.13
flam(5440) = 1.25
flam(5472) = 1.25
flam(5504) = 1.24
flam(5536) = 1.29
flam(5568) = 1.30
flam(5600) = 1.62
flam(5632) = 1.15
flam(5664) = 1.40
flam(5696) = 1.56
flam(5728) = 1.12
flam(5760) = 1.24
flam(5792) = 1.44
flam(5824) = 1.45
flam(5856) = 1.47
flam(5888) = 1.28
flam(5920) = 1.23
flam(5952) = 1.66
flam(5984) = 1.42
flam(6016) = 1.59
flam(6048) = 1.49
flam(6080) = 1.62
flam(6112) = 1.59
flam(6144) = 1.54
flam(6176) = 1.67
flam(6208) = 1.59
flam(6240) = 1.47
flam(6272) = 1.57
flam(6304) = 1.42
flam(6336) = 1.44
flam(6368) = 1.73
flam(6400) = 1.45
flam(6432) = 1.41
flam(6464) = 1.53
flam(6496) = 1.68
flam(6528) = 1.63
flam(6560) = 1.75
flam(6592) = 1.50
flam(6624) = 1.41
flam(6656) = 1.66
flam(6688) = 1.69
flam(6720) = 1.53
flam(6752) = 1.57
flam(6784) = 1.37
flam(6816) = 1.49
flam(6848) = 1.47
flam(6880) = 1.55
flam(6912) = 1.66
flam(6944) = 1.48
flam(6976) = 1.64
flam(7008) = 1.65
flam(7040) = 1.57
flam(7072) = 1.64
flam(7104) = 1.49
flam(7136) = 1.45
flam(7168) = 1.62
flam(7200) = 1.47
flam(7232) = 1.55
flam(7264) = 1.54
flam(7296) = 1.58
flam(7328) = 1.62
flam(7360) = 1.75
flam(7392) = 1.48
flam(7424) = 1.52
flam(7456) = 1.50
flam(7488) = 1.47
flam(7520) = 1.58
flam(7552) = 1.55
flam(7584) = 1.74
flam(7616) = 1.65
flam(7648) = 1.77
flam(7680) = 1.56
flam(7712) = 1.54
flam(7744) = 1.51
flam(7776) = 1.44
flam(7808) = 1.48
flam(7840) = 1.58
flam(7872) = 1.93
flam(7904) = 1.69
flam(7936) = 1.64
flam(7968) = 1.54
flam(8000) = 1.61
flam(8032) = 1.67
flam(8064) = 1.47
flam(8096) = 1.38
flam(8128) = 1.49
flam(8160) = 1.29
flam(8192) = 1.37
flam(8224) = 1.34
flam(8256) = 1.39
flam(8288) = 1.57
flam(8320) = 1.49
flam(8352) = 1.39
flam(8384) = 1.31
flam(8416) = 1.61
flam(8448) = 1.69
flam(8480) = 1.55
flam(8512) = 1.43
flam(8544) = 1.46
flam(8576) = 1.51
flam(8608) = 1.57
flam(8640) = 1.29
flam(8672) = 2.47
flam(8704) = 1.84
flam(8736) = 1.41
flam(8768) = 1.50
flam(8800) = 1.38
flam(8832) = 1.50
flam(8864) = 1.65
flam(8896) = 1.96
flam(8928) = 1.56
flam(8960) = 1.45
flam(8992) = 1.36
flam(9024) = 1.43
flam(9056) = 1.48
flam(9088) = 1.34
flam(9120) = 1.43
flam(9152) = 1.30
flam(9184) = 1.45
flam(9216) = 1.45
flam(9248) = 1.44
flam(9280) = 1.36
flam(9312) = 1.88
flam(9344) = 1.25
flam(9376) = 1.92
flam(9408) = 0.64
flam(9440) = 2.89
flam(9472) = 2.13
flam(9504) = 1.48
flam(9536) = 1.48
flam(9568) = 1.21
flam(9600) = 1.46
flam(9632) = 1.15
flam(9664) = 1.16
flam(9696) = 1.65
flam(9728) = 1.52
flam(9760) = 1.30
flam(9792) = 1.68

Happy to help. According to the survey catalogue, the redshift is 0.32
